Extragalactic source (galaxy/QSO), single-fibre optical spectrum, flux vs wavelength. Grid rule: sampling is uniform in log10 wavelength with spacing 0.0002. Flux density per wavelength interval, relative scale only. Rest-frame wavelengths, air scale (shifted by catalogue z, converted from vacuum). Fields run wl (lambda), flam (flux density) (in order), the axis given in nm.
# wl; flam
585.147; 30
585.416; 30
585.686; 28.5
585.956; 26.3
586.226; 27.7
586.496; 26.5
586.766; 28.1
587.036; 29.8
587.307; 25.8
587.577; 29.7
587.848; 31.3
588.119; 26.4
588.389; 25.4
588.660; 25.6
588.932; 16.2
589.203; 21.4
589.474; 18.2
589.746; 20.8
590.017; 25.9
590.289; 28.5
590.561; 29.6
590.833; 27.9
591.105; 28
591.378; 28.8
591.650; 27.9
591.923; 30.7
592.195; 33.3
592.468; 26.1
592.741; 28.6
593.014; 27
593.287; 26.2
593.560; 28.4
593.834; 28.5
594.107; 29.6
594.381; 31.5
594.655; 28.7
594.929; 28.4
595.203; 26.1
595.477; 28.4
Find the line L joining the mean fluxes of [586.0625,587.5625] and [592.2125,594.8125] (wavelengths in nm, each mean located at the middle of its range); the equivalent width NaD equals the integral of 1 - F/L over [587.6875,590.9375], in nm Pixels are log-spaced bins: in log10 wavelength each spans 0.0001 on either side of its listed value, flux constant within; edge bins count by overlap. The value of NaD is 0.38 nm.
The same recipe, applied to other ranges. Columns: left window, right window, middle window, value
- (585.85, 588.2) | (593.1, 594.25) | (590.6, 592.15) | -0.05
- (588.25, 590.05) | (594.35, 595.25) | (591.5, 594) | -0.24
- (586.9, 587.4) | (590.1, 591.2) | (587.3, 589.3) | 0.20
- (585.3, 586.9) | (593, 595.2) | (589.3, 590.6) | 0.18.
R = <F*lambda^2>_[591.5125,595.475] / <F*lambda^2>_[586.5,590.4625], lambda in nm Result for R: 1.15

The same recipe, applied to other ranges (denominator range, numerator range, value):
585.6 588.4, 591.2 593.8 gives 1.04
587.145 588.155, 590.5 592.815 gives 1.03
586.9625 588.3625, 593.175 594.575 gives 1.04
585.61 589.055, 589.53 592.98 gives 1.05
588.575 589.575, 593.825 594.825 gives 1.50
